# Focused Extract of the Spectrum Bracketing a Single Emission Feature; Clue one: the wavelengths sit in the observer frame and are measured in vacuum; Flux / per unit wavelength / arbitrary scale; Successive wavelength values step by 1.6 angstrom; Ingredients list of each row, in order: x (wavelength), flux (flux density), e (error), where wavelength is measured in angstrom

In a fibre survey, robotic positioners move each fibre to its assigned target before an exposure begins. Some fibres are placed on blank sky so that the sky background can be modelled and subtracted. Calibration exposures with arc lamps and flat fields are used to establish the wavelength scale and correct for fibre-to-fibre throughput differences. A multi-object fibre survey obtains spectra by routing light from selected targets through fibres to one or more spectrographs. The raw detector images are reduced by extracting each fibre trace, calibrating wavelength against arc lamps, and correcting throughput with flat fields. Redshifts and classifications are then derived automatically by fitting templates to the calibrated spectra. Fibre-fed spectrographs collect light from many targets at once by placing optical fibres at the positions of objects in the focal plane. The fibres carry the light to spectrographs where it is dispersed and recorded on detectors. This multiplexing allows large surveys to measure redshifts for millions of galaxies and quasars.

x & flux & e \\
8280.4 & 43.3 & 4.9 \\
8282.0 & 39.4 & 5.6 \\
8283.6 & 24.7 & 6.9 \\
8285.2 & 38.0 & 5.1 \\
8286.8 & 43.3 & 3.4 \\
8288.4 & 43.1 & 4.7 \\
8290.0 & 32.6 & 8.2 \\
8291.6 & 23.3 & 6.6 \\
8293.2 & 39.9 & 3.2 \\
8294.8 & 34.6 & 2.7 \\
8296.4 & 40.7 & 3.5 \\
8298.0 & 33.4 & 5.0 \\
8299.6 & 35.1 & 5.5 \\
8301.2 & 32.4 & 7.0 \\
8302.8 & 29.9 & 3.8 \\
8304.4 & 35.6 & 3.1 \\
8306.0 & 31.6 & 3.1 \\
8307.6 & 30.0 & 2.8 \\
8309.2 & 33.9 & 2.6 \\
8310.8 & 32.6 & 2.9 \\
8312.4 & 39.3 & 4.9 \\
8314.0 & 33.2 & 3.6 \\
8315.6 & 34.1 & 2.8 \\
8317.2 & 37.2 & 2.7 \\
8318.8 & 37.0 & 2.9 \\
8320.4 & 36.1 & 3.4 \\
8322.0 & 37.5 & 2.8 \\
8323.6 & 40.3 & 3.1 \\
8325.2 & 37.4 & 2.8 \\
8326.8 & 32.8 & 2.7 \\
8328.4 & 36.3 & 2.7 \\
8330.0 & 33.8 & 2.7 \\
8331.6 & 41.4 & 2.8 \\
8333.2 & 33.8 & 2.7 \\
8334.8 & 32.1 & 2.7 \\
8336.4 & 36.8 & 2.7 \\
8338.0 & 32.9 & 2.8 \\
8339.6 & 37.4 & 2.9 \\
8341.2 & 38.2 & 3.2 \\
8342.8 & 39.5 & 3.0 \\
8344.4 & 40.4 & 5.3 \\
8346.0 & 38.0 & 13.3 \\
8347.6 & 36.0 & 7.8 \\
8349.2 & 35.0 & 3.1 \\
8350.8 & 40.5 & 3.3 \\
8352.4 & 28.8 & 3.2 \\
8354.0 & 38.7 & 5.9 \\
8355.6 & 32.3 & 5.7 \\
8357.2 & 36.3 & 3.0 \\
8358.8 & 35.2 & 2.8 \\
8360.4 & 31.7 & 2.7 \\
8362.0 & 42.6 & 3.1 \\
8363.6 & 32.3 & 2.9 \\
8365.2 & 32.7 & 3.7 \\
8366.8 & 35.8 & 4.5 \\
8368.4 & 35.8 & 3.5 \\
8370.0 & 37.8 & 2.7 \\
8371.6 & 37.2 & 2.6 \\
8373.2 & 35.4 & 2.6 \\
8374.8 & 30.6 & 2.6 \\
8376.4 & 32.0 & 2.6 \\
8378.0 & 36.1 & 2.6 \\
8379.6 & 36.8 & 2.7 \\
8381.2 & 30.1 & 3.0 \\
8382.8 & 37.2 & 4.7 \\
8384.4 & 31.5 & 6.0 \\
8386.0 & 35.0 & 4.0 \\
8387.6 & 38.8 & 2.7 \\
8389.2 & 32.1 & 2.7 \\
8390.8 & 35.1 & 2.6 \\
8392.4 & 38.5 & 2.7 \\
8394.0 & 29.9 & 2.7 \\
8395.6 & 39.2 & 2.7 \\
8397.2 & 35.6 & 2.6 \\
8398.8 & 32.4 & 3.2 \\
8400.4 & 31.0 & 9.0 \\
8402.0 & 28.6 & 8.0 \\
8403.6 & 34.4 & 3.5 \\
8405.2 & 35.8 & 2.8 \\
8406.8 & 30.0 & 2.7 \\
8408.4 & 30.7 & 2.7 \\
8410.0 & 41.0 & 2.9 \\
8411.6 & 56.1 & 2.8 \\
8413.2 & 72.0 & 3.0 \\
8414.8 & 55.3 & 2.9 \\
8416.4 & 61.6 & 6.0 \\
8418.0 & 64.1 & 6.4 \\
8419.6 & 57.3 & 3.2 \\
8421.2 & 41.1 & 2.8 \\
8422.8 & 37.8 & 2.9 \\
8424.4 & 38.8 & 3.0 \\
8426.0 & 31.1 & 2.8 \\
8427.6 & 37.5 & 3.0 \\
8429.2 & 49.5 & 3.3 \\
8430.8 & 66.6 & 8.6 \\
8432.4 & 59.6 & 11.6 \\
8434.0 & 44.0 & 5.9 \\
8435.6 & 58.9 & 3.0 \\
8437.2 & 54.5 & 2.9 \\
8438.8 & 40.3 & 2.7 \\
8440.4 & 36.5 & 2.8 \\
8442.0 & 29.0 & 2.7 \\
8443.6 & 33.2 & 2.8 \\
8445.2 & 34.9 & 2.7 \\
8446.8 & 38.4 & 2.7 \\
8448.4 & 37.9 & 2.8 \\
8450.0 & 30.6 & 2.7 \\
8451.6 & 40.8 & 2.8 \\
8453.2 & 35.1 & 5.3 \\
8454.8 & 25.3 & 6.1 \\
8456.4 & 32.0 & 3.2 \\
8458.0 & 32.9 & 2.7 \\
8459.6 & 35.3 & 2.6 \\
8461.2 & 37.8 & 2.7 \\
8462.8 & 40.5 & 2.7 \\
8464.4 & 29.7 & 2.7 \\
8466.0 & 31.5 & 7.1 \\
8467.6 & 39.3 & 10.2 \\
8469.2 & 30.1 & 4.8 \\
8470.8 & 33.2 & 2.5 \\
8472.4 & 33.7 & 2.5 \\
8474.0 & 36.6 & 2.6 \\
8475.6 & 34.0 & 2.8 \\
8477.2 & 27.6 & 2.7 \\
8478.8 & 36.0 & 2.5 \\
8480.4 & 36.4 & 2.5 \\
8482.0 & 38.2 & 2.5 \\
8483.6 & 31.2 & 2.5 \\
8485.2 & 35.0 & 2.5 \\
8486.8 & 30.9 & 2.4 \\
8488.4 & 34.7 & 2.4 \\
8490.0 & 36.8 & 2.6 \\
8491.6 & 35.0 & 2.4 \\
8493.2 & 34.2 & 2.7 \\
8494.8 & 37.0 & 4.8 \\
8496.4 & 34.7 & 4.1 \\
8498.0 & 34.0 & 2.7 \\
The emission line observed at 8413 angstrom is [S II] 6716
